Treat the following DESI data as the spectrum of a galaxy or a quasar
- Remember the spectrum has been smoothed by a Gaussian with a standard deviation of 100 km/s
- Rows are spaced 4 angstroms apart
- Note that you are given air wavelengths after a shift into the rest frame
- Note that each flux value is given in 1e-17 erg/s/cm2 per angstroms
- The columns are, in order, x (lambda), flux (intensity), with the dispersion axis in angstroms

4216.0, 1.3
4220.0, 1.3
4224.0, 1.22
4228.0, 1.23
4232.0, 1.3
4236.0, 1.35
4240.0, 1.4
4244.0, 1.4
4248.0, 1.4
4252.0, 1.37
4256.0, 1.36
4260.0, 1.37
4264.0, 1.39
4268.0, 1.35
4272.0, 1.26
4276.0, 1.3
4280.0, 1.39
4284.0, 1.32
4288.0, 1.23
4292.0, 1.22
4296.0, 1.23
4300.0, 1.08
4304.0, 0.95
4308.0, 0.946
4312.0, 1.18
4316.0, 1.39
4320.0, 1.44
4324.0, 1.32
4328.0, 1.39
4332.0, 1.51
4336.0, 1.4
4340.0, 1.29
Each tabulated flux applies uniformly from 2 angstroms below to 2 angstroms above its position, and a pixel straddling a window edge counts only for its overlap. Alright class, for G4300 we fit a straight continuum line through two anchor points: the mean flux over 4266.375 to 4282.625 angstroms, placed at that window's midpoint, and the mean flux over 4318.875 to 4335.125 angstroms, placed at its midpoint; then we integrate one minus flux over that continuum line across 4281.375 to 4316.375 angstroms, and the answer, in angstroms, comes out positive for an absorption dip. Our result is 5.1 angstroms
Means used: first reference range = 1.32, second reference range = 1.41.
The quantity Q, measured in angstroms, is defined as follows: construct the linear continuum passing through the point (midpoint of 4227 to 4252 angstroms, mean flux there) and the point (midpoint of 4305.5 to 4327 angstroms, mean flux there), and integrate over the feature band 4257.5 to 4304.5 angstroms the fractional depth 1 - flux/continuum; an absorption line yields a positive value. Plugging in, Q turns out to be 1.2 angstroms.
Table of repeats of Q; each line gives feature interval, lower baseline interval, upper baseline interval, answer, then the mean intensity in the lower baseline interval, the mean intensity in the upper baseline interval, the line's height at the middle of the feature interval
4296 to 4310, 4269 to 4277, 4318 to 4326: 3.3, 1.29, 1.38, 1.34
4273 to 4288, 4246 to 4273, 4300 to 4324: -0.3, 1.36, 1.18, 1.29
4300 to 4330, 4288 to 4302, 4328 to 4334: 2.8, 1.18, 1.47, 1.34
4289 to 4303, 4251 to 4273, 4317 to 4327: 2.1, 1.35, 1.38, 1.37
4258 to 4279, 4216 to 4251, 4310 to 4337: 0.1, 1.32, 1.37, 1.34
